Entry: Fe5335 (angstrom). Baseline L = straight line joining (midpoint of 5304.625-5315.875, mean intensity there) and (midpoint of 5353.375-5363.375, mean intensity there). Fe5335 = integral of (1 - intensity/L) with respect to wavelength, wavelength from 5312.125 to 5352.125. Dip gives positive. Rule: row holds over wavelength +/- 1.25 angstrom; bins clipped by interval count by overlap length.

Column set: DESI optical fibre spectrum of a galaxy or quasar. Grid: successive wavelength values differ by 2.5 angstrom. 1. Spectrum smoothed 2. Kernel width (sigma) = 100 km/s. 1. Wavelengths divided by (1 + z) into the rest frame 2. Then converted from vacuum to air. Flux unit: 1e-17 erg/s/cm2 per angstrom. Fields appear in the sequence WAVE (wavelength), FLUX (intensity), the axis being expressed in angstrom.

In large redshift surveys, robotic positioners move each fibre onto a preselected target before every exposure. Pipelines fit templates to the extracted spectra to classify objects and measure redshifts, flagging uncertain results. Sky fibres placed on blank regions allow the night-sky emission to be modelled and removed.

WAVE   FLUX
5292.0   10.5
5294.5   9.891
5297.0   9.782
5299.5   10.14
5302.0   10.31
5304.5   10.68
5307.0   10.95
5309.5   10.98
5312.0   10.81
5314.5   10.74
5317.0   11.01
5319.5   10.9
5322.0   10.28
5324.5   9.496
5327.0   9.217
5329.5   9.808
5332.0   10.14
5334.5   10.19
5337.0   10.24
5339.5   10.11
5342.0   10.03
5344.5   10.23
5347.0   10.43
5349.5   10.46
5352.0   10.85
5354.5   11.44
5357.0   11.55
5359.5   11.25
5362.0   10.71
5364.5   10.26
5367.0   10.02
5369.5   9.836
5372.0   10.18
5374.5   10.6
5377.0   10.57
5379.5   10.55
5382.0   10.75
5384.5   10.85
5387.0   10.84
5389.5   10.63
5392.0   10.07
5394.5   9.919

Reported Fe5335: 2.77 angstrom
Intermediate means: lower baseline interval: 10.9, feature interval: 10.3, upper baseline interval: 11.2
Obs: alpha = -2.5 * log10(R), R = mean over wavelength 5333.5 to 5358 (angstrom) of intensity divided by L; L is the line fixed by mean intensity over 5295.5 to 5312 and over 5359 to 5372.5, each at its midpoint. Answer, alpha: -0.017 mag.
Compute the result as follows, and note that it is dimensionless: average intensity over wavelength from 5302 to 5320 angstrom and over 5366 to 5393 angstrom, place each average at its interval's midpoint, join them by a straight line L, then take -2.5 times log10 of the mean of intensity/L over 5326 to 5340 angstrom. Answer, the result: 0.08 mag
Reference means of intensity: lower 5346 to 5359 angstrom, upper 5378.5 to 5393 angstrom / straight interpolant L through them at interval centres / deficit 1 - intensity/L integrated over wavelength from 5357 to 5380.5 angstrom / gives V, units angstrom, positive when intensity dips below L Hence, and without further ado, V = 0.7 angstrom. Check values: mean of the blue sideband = 11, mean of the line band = 10.5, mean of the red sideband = 10.6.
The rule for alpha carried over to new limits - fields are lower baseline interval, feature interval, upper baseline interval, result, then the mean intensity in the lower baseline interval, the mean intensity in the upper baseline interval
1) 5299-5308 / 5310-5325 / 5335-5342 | -0.024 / 10.5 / 10.2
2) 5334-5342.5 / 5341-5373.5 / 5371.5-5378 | -0.025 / 10.1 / 10.5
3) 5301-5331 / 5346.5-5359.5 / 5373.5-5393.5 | -0.049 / 10.4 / 10.6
